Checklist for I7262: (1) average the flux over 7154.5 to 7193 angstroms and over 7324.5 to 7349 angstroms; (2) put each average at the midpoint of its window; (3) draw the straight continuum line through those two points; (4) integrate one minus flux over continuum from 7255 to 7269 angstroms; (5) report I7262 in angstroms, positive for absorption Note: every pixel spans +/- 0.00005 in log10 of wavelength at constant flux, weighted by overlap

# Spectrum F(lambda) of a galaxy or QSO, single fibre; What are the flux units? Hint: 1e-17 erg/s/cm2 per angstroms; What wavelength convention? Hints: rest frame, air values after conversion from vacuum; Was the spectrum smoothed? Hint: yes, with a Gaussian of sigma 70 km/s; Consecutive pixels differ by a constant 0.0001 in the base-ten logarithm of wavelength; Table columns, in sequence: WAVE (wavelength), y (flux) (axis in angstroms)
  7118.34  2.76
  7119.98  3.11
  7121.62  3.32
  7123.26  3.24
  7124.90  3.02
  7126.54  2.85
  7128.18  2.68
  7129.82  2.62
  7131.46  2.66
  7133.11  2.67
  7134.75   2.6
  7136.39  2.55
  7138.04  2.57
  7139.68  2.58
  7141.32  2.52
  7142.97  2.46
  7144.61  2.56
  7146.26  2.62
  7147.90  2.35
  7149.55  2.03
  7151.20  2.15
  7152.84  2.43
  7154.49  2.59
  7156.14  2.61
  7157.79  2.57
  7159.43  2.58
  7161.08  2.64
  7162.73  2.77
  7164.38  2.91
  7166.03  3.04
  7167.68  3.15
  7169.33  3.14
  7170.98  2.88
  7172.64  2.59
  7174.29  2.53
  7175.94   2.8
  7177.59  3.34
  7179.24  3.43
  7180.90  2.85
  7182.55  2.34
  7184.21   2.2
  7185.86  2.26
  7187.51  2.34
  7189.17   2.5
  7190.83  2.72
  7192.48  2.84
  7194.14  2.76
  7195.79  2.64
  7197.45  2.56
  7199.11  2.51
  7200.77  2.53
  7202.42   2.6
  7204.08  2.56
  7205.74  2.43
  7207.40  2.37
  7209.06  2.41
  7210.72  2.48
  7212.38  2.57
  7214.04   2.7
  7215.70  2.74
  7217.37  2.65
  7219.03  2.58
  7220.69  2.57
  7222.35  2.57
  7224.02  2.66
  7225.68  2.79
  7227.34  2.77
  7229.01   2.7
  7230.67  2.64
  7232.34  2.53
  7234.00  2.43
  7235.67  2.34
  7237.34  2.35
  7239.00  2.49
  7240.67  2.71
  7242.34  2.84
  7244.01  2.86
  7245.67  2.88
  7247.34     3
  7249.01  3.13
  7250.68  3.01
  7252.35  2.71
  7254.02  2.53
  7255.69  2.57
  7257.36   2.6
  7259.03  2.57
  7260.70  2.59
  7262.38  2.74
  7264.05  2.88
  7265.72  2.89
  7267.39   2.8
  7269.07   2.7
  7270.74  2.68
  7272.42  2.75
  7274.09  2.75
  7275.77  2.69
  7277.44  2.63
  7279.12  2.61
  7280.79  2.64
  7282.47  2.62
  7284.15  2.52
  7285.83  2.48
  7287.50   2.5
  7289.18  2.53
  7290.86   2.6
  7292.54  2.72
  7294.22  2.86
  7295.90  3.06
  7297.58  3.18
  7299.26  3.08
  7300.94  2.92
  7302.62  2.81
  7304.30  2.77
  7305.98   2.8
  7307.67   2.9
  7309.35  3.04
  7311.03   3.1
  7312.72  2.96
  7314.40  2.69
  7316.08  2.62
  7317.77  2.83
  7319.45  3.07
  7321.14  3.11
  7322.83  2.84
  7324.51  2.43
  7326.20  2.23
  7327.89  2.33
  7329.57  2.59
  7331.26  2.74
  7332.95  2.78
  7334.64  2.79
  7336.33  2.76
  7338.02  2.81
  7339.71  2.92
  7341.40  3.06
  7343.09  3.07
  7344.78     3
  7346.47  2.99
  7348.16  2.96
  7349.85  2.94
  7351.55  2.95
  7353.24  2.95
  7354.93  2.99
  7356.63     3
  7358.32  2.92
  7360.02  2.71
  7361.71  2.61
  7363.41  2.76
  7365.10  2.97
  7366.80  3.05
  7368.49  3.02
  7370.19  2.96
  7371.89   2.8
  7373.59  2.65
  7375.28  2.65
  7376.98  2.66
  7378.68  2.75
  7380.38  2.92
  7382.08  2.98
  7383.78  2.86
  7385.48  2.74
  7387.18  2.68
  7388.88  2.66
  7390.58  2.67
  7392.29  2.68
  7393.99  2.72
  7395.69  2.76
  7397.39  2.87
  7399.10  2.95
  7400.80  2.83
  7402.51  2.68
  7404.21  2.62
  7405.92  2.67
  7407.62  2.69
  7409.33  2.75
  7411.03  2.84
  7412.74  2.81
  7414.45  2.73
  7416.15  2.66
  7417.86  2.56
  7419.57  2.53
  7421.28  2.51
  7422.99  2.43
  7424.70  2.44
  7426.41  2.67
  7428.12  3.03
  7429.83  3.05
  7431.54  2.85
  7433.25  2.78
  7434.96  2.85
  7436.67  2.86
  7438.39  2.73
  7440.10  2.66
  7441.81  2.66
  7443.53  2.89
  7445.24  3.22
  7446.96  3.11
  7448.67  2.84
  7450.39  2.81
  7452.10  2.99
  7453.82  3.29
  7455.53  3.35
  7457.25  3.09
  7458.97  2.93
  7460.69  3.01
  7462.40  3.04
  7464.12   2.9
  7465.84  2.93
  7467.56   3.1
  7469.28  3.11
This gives 0.3 angstroms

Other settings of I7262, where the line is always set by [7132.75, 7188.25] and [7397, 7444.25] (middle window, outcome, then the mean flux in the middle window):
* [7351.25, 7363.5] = -0.7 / 2.86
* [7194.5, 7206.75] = 0.5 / 2.55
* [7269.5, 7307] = -0.7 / 2.74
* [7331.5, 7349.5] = -1.4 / 2.91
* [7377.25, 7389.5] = -0.3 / 2.79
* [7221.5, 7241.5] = 0.6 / 2.58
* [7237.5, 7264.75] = -0.8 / 2.75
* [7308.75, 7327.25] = -0.7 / 2.8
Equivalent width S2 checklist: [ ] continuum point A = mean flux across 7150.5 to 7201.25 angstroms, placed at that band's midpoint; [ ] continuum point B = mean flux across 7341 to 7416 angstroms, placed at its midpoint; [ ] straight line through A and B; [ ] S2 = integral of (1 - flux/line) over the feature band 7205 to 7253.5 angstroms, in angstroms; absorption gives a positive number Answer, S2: 1.3 angstroms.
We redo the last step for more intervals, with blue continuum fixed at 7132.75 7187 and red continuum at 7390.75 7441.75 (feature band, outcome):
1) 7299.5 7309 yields -0.6 angstroms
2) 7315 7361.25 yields -2.1 angstroms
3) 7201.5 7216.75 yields 0.7 angstroms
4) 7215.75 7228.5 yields 0.0 angstroms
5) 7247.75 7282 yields -0.6 angstroms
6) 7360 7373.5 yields -0.7 angstroms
